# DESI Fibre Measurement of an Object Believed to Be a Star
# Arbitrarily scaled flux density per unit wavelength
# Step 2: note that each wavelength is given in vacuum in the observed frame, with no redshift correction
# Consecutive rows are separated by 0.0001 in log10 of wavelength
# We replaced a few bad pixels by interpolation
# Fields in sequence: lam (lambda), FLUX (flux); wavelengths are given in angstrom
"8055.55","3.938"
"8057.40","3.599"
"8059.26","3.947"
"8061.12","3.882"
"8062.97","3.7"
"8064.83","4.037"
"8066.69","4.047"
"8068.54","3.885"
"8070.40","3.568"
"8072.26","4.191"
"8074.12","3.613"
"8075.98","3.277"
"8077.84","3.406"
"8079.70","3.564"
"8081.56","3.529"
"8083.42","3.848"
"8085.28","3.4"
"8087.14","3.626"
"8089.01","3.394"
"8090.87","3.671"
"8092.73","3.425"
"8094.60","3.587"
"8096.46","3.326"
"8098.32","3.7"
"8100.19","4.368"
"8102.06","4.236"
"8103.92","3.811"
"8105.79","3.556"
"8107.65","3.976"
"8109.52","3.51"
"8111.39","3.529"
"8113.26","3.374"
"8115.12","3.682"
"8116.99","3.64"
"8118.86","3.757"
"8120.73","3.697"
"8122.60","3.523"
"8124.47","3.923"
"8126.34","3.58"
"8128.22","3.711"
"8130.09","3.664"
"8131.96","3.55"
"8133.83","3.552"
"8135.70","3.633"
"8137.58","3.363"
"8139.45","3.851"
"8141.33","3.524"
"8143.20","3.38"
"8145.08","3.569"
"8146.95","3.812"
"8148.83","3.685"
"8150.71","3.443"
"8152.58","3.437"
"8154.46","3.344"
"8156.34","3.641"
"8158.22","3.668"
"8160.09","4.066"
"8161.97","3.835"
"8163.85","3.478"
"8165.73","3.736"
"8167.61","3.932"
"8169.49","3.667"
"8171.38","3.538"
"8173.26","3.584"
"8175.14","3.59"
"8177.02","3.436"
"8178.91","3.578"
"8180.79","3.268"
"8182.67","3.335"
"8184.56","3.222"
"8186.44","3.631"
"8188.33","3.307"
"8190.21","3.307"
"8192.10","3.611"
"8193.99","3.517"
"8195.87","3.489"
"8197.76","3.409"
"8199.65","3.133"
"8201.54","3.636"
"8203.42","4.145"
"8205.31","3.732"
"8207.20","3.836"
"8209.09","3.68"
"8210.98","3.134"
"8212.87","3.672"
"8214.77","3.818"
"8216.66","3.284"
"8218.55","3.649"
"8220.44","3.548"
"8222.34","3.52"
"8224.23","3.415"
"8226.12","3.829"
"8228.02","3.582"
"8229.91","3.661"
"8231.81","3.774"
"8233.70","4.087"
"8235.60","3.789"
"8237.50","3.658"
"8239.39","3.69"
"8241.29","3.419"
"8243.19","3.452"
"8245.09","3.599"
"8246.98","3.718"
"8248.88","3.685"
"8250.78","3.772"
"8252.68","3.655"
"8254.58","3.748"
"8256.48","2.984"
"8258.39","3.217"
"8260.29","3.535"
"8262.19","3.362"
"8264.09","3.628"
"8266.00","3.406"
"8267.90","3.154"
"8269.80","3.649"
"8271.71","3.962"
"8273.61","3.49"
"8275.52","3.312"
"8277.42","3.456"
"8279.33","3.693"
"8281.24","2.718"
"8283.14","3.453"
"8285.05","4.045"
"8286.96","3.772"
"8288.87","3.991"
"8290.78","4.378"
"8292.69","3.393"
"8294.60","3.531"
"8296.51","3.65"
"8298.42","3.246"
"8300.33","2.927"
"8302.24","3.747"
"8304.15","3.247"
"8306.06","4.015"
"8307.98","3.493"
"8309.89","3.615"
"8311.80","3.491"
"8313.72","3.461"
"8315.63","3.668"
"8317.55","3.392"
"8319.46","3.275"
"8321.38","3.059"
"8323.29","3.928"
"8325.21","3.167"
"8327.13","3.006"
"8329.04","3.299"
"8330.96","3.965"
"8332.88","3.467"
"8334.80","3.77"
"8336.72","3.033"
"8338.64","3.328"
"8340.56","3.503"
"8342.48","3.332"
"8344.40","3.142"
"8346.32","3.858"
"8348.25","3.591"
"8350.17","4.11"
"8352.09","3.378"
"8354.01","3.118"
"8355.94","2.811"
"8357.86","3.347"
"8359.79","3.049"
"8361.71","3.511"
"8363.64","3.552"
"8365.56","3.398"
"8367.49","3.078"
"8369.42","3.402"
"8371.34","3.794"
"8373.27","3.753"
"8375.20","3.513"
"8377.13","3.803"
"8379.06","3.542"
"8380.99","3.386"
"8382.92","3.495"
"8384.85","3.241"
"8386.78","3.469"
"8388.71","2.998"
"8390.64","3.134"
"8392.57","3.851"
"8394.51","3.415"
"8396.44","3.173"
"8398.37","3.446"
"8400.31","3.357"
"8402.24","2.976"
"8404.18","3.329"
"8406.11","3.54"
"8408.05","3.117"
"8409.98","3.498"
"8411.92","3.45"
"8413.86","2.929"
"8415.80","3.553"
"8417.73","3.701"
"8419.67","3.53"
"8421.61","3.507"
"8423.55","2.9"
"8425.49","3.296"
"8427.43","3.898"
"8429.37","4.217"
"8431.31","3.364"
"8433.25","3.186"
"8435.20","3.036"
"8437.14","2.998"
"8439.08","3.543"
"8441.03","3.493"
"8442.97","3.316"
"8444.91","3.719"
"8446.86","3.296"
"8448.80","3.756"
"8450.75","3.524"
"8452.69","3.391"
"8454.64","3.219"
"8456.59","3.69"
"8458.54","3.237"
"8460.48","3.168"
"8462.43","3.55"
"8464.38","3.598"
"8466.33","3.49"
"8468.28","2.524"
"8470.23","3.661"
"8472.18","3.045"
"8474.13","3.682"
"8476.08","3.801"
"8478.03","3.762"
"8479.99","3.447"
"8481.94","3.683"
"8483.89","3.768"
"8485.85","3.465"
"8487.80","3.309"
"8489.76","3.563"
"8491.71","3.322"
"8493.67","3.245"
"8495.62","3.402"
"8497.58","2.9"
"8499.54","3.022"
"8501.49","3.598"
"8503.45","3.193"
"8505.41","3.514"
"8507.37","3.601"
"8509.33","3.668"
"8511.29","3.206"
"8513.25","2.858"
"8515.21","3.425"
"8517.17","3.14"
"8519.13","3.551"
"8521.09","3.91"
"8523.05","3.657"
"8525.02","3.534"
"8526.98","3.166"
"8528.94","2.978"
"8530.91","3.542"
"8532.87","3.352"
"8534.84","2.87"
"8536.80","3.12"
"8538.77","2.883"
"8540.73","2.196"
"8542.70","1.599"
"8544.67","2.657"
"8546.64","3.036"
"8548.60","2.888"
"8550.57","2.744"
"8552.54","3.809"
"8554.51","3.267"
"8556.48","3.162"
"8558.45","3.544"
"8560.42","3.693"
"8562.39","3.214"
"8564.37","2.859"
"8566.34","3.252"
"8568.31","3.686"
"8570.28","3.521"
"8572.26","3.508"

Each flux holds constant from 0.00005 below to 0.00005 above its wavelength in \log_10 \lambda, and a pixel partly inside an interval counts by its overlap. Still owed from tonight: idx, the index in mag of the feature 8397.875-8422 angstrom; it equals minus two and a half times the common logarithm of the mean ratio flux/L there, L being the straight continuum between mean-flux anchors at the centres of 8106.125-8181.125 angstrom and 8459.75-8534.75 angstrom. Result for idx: 0.02 mag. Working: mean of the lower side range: 3.62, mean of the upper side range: 3.4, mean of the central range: 3.37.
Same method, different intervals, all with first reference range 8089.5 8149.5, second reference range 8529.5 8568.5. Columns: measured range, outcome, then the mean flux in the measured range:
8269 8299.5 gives -0.05 mag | 3.6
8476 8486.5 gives -0.16 mag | 3.65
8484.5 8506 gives -0.07 mag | 3.32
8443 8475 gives -0.07 mag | 3.41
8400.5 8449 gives -0.06 mag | 3.4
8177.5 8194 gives 0.05 mag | 3.41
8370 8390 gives -0.06 mag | 3.49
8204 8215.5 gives -0.04 mag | 3.66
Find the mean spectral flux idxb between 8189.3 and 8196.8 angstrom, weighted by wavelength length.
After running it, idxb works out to 3.48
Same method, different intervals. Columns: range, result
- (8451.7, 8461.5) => 3.34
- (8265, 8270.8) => 3.41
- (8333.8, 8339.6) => 3.38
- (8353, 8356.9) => 2.97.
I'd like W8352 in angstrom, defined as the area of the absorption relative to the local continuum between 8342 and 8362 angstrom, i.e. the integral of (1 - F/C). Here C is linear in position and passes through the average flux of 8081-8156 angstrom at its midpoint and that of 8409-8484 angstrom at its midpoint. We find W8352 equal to 0.7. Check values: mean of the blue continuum 3.63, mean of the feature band 3.38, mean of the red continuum 3.44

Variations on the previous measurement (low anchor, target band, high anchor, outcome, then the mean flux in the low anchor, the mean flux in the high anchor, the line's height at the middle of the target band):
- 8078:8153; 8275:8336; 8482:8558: -1.4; 3.63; 3.22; 3.44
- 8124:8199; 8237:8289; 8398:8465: -0.4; 3.57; 3.41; 3.51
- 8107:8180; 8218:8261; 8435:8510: -0.5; 3.62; 3.42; 3.56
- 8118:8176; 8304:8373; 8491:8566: -0.5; 3.64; 3.19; 3.41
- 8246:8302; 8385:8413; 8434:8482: 1.0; 3.54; 3.42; 3.46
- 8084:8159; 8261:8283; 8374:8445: 0.4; 3.63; 3.4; 3.51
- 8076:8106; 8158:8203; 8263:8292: 1.0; 3.64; 3.6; 3.62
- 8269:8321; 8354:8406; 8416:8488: 1.8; 3.55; 3.46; 3.5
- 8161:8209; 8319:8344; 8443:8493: 0.8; 3.56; 3.46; 3.51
